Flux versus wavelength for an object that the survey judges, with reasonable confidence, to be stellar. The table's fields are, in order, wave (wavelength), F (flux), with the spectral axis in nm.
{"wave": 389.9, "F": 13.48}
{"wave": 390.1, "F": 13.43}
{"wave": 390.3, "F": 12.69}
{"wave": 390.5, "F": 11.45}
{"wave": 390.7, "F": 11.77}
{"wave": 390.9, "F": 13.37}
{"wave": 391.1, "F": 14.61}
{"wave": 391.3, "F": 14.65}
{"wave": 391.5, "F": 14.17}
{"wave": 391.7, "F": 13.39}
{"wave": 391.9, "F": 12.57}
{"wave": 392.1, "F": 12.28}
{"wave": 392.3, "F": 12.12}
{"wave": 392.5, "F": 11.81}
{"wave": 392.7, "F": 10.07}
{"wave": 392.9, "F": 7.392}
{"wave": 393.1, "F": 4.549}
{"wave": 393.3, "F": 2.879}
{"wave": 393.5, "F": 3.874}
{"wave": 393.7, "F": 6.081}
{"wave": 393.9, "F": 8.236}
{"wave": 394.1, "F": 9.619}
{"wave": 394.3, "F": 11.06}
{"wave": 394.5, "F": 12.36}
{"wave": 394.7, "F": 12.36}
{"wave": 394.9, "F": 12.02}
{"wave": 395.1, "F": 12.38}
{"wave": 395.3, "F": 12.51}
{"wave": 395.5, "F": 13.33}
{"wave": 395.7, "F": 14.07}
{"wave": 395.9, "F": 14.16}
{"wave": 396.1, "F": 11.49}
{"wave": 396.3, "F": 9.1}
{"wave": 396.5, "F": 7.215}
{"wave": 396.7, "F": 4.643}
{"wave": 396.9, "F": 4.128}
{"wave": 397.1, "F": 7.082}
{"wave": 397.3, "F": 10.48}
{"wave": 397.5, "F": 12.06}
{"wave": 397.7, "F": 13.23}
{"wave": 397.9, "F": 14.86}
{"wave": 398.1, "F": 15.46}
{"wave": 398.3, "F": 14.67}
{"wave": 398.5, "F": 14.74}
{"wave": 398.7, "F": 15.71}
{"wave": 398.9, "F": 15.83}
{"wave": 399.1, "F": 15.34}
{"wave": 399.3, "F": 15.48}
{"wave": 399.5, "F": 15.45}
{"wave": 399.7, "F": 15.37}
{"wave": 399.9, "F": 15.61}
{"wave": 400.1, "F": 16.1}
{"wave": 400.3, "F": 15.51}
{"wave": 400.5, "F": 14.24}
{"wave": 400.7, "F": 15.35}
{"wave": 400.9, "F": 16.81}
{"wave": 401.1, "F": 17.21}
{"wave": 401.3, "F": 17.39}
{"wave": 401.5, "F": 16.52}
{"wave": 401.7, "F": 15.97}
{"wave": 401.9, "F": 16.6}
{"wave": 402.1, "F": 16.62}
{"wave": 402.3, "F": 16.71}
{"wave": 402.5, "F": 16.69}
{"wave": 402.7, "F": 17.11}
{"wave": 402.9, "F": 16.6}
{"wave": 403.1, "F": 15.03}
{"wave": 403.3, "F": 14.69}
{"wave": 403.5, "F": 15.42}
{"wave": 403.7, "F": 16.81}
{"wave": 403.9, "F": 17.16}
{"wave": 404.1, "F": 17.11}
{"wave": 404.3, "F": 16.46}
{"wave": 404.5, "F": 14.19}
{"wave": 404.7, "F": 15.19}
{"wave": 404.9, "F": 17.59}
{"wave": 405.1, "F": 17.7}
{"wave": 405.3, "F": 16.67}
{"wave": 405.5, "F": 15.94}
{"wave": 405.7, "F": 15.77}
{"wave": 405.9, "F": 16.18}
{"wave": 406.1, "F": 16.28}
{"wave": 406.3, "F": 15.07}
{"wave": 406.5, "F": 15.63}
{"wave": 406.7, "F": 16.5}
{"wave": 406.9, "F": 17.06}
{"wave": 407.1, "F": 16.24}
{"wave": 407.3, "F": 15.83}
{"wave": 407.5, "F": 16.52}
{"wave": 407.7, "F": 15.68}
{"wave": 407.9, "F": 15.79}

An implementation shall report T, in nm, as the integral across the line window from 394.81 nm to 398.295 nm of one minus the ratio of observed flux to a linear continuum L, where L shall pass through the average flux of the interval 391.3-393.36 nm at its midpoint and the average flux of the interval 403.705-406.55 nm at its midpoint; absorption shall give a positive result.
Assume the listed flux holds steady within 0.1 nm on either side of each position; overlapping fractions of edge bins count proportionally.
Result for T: 0.34 nm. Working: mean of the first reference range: 10.5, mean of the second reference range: 16.2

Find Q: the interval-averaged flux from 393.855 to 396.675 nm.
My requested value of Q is 11.3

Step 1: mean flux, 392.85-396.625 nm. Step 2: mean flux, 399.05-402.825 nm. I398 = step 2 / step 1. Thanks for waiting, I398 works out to 1.66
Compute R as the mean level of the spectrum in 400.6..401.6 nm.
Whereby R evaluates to 16.7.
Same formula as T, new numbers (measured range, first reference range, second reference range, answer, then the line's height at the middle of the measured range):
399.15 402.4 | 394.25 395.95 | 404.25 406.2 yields -0.31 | 14.7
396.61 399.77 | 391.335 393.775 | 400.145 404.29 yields 0.18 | 13.4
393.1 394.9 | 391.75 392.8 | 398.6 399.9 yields 0.64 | 12.8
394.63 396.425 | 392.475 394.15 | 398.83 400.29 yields -0.44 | 9.97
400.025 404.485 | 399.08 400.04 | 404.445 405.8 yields -0.11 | 15.8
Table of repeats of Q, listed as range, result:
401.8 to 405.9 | 16.3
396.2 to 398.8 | 11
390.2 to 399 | 11.2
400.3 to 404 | 16.3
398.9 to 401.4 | 15.8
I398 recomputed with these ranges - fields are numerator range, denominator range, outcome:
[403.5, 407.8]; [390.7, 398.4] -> 1.50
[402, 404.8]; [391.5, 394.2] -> 1.79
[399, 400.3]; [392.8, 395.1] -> 1.85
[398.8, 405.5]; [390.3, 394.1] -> 1.56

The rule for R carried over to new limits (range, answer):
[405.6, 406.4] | 15.8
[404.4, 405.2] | 16.2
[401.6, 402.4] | 16.5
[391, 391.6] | 14.5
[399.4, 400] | 15.5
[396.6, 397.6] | 7.68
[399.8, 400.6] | 15.4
